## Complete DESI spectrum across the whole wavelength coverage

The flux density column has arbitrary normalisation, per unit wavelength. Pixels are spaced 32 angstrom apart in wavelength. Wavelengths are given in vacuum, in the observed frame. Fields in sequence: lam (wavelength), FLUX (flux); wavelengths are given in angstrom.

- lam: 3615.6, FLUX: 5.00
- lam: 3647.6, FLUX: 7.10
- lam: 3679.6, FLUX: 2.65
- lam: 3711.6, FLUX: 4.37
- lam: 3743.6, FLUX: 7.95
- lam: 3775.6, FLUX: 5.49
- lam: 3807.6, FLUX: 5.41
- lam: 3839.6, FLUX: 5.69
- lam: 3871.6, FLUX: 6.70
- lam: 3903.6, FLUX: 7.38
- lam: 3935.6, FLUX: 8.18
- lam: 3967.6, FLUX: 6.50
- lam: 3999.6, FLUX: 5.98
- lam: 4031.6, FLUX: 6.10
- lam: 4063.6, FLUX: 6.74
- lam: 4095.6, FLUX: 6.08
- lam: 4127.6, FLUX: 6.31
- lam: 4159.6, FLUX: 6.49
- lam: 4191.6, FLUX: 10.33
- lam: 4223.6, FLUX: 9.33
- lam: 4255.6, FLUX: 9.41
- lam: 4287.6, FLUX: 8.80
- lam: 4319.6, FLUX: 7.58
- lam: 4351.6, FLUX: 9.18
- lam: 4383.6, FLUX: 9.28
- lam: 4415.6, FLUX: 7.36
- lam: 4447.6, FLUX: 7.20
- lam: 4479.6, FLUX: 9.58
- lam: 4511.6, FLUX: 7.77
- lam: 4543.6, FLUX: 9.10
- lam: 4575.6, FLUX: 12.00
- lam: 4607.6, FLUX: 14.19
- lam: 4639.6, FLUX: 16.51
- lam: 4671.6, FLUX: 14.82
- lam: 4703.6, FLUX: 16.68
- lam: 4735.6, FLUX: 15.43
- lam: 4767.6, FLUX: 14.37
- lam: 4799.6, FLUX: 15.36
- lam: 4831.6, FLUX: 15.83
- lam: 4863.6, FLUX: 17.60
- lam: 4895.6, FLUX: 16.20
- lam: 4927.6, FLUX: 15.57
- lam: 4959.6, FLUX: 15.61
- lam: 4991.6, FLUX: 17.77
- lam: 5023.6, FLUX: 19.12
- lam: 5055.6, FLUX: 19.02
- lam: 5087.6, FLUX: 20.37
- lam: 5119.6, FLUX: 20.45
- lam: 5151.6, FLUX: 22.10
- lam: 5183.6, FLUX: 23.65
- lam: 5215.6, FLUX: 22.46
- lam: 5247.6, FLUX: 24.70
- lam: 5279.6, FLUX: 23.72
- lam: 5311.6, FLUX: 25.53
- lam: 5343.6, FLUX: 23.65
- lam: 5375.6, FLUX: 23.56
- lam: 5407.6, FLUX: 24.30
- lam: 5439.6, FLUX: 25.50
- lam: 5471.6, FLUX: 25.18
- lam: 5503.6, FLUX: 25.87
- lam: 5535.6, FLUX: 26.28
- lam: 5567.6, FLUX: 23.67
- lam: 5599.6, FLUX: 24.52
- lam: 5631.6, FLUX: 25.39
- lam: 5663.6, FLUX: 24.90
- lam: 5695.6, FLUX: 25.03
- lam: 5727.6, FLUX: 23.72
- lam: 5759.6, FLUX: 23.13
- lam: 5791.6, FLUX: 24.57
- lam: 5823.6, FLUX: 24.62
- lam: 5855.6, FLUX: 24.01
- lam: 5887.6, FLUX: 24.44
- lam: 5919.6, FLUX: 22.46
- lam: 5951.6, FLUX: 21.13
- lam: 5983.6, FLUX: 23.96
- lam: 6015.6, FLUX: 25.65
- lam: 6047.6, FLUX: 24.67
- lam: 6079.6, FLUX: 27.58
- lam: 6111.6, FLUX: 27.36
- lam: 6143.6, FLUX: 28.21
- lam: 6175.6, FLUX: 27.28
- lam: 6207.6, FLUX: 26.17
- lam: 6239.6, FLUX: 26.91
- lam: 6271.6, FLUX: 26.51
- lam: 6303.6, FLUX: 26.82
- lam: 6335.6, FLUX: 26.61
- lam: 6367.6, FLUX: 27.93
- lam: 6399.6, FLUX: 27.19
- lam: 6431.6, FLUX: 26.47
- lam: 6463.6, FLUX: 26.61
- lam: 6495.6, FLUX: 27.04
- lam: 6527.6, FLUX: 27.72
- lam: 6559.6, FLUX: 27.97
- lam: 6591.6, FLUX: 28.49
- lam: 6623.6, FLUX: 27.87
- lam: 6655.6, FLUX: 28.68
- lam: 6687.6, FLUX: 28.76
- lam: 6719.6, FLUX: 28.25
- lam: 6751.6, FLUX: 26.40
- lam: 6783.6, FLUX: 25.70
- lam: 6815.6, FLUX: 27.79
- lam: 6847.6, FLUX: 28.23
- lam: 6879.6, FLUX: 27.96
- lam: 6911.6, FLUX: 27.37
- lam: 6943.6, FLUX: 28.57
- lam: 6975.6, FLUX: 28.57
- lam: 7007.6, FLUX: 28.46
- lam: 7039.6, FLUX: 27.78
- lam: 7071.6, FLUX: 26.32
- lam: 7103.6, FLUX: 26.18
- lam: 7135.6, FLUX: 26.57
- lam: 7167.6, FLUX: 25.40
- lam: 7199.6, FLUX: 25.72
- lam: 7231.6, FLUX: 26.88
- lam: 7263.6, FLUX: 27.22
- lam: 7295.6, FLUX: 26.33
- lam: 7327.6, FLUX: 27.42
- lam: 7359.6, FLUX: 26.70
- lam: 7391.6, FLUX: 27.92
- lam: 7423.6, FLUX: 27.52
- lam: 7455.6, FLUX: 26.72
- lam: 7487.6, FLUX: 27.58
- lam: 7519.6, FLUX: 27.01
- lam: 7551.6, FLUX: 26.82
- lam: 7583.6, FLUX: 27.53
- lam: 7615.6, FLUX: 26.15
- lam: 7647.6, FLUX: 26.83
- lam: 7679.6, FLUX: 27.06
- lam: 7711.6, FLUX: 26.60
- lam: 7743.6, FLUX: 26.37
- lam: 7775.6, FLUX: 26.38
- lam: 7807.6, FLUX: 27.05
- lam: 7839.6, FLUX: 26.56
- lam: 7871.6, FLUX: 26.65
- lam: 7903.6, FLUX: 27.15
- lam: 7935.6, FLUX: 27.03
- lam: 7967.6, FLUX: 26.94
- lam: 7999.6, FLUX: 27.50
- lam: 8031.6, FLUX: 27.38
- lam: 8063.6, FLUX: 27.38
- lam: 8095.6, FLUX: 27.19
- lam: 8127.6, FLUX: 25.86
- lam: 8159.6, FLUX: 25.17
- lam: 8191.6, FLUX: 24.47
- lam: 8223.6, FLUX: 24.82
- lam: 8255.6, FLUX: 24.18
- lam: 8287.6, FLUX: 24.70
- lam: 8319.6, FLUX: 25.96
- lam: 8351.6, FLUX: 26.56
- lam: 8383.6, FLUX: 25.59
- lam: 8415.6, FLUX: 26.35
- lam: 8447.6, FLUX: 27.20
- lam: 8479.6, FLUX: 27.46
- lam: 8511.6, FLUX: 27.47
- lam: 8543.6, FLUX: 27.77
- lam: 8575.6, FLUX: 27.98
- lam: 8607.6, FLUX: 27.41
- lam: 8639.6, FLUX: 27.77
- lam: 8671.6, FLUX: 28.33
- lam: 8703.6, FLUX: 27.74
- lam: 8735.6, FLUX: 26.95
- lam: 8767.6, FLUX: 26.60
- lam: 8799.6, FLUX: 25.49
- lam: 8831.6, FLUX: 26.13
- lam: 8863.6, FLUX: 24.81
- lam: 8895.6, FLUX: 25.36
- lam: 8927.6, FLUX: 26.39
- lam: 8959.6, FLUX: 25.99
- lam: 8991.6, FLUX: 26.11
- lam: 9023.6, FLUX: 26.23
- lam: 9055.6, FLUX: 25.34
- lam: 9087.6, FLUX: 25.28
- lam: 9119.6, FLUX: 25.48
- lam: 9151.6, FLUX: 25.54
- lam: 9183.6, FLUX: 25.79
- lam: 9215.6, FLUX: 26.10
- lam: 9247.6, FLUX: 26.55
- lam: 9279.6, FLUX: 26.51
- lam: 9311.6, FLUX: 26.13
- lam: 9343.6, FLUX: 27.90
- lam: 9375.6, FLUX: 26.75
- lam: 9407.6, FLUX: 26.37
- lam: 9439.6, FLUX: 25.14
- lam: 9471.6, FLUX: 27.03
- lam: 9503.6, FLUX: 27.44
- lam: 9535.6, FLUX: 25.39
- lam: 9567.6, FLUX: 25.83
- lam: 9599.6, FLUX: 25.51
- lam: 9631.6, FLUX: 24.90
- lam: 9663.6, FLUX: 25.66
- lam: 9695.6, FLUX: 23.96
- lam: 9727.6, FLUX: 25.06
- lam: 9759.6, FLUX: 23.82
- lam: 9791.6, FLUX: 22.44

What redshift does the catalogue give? 0.148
